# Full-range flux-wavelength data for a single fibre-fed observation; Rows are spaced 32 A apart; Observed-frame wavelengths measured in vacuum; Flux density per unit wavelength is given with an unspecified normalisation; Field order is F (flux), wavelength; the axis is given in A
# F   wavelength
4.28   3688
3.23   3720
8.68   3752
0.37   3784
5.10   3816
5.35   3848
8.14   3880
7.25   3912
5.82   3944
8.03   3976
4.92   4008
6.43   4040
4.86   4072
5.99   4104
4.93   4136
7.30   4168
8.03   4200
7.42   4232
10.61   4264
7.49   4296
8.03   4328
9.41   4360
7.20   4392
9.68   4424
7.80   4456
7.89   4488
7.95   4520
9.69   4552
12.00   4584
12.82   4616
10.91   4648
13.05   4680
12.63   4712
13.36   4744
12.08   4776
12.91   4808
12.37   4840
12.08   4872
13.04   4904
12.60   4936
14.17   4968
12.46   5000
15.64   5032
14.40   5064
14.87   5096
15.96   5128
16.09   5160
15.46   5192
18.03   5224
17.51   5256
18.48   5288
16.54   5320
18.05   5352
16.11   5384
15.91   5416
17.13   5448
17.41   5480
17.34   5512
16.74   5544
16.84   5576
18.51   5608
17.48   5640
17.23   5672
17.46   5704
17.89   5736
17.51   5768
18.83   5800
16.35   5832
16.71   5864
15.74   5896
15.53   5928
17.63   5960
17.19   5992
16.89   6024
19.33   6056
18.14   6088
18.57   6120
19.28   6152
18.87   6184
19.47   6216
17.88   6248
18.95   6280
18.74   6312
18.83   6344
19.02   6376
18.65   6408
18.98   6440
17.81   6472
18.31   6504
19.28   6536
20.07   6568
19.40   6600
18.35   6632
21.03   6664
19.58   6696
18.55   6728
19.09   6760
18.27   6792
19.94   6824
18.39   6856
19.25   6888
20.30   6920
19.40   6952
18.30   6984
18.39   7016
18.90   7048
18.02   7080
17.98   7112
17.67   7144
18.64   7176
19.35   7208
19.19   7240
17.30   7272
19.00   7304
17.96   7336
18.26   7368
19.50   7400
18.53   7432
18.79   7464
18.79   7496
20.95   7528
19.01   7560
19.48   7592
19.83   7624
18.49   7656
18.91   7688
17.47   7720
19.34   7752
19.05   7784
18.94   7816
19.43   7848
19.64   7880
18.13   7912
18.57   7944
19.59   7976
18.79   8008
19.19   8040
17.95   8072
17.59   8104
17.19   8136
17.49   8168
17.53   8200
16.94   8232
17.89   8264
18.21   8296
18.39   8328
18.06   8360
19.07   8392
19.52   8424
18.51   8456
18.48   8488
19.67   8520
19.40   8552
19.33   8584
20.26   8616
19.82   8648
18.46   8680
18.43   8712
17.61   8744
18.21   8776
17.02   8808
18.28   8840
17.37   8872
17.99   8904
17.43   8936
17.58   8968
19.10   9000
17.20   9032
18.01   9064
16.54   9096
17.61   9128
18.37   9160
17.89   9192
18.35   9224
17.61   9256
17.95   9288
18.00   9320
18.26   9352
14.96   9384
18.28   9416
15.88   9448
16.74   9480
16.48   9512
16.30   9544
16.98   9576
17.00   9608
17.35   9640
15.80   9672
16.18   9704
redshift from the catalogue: 0.14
